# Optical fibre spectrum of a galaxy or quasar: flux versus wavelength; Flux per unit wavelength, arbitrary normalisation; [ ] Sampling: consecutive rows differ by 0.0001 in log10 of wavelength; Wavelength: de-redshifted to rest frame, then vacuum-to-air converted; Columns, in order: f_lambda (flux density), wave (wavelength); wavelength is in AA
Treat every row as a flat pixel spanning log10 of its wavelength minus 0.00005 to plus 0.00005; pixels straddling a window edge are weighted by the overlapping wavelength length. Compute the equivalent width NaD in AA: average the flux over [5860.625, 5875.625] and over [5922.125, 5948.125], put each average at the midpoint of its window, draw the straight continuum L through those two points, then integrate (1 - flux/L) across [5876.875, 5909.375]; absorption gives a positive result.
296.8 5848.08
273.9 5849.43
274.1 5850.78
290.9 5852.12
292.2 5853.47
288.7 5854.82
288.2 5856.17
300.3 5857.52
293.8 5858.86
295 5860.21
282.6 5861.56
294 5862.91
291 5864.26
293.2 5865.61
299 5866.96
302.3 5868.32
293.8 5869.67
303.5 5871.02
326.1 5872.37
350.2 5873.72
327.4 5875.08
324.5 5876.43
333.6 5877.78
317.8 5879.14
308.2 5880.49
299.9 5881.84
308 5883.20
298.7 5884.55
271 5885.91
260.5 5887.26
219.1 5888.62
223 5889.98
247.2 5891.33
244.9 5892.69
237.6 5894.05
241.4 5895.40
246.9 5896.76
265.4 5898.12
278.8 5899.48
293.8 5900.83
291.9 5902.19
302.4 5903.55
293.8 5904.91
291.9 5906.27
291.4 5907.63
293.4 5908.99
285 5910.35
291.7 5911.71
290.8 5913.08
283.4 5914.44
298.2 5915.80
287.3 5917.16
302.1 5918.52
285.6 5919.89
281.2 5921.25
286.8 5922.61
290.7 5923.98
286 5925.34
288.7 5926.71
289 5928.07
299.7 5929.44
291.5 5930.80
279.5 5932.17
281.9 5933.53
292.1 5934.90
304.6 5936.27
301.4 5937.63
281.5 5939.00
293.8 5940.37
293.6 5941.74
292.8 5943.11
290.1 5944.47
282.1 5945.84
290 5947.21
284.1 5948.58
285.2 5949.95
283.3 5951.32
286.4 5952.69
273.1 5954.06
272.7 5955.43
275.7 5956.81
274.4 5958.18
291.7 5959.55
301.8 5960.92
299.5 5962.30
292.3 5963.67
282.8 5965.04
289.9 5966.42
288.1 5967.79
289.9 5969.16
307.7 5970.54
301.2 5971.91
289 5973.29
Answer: 2.4 AA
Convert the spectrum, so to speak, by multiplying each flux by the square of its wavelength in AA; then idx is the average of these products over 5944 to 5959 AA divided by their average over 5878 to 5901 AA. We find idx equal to 1.07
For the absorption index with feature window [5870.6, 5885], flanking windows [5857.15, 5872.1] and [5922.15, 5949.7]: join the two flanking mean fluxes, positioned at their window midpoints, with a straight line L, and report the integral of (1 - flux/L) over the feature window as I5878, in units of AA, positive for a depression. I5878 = -1.1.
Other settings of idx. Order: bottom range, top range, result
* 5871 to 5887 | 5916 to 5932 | 0.94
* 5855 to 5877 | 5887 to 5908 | 0.88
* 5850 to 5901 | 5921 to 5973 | 1.03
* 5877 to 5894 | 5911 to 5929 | 1.06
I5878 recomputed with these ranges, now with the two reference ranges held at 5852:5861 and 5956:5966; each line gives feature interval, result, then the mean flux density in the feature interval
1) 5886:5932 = 2.0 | 278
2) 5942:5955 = 0.1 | 285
